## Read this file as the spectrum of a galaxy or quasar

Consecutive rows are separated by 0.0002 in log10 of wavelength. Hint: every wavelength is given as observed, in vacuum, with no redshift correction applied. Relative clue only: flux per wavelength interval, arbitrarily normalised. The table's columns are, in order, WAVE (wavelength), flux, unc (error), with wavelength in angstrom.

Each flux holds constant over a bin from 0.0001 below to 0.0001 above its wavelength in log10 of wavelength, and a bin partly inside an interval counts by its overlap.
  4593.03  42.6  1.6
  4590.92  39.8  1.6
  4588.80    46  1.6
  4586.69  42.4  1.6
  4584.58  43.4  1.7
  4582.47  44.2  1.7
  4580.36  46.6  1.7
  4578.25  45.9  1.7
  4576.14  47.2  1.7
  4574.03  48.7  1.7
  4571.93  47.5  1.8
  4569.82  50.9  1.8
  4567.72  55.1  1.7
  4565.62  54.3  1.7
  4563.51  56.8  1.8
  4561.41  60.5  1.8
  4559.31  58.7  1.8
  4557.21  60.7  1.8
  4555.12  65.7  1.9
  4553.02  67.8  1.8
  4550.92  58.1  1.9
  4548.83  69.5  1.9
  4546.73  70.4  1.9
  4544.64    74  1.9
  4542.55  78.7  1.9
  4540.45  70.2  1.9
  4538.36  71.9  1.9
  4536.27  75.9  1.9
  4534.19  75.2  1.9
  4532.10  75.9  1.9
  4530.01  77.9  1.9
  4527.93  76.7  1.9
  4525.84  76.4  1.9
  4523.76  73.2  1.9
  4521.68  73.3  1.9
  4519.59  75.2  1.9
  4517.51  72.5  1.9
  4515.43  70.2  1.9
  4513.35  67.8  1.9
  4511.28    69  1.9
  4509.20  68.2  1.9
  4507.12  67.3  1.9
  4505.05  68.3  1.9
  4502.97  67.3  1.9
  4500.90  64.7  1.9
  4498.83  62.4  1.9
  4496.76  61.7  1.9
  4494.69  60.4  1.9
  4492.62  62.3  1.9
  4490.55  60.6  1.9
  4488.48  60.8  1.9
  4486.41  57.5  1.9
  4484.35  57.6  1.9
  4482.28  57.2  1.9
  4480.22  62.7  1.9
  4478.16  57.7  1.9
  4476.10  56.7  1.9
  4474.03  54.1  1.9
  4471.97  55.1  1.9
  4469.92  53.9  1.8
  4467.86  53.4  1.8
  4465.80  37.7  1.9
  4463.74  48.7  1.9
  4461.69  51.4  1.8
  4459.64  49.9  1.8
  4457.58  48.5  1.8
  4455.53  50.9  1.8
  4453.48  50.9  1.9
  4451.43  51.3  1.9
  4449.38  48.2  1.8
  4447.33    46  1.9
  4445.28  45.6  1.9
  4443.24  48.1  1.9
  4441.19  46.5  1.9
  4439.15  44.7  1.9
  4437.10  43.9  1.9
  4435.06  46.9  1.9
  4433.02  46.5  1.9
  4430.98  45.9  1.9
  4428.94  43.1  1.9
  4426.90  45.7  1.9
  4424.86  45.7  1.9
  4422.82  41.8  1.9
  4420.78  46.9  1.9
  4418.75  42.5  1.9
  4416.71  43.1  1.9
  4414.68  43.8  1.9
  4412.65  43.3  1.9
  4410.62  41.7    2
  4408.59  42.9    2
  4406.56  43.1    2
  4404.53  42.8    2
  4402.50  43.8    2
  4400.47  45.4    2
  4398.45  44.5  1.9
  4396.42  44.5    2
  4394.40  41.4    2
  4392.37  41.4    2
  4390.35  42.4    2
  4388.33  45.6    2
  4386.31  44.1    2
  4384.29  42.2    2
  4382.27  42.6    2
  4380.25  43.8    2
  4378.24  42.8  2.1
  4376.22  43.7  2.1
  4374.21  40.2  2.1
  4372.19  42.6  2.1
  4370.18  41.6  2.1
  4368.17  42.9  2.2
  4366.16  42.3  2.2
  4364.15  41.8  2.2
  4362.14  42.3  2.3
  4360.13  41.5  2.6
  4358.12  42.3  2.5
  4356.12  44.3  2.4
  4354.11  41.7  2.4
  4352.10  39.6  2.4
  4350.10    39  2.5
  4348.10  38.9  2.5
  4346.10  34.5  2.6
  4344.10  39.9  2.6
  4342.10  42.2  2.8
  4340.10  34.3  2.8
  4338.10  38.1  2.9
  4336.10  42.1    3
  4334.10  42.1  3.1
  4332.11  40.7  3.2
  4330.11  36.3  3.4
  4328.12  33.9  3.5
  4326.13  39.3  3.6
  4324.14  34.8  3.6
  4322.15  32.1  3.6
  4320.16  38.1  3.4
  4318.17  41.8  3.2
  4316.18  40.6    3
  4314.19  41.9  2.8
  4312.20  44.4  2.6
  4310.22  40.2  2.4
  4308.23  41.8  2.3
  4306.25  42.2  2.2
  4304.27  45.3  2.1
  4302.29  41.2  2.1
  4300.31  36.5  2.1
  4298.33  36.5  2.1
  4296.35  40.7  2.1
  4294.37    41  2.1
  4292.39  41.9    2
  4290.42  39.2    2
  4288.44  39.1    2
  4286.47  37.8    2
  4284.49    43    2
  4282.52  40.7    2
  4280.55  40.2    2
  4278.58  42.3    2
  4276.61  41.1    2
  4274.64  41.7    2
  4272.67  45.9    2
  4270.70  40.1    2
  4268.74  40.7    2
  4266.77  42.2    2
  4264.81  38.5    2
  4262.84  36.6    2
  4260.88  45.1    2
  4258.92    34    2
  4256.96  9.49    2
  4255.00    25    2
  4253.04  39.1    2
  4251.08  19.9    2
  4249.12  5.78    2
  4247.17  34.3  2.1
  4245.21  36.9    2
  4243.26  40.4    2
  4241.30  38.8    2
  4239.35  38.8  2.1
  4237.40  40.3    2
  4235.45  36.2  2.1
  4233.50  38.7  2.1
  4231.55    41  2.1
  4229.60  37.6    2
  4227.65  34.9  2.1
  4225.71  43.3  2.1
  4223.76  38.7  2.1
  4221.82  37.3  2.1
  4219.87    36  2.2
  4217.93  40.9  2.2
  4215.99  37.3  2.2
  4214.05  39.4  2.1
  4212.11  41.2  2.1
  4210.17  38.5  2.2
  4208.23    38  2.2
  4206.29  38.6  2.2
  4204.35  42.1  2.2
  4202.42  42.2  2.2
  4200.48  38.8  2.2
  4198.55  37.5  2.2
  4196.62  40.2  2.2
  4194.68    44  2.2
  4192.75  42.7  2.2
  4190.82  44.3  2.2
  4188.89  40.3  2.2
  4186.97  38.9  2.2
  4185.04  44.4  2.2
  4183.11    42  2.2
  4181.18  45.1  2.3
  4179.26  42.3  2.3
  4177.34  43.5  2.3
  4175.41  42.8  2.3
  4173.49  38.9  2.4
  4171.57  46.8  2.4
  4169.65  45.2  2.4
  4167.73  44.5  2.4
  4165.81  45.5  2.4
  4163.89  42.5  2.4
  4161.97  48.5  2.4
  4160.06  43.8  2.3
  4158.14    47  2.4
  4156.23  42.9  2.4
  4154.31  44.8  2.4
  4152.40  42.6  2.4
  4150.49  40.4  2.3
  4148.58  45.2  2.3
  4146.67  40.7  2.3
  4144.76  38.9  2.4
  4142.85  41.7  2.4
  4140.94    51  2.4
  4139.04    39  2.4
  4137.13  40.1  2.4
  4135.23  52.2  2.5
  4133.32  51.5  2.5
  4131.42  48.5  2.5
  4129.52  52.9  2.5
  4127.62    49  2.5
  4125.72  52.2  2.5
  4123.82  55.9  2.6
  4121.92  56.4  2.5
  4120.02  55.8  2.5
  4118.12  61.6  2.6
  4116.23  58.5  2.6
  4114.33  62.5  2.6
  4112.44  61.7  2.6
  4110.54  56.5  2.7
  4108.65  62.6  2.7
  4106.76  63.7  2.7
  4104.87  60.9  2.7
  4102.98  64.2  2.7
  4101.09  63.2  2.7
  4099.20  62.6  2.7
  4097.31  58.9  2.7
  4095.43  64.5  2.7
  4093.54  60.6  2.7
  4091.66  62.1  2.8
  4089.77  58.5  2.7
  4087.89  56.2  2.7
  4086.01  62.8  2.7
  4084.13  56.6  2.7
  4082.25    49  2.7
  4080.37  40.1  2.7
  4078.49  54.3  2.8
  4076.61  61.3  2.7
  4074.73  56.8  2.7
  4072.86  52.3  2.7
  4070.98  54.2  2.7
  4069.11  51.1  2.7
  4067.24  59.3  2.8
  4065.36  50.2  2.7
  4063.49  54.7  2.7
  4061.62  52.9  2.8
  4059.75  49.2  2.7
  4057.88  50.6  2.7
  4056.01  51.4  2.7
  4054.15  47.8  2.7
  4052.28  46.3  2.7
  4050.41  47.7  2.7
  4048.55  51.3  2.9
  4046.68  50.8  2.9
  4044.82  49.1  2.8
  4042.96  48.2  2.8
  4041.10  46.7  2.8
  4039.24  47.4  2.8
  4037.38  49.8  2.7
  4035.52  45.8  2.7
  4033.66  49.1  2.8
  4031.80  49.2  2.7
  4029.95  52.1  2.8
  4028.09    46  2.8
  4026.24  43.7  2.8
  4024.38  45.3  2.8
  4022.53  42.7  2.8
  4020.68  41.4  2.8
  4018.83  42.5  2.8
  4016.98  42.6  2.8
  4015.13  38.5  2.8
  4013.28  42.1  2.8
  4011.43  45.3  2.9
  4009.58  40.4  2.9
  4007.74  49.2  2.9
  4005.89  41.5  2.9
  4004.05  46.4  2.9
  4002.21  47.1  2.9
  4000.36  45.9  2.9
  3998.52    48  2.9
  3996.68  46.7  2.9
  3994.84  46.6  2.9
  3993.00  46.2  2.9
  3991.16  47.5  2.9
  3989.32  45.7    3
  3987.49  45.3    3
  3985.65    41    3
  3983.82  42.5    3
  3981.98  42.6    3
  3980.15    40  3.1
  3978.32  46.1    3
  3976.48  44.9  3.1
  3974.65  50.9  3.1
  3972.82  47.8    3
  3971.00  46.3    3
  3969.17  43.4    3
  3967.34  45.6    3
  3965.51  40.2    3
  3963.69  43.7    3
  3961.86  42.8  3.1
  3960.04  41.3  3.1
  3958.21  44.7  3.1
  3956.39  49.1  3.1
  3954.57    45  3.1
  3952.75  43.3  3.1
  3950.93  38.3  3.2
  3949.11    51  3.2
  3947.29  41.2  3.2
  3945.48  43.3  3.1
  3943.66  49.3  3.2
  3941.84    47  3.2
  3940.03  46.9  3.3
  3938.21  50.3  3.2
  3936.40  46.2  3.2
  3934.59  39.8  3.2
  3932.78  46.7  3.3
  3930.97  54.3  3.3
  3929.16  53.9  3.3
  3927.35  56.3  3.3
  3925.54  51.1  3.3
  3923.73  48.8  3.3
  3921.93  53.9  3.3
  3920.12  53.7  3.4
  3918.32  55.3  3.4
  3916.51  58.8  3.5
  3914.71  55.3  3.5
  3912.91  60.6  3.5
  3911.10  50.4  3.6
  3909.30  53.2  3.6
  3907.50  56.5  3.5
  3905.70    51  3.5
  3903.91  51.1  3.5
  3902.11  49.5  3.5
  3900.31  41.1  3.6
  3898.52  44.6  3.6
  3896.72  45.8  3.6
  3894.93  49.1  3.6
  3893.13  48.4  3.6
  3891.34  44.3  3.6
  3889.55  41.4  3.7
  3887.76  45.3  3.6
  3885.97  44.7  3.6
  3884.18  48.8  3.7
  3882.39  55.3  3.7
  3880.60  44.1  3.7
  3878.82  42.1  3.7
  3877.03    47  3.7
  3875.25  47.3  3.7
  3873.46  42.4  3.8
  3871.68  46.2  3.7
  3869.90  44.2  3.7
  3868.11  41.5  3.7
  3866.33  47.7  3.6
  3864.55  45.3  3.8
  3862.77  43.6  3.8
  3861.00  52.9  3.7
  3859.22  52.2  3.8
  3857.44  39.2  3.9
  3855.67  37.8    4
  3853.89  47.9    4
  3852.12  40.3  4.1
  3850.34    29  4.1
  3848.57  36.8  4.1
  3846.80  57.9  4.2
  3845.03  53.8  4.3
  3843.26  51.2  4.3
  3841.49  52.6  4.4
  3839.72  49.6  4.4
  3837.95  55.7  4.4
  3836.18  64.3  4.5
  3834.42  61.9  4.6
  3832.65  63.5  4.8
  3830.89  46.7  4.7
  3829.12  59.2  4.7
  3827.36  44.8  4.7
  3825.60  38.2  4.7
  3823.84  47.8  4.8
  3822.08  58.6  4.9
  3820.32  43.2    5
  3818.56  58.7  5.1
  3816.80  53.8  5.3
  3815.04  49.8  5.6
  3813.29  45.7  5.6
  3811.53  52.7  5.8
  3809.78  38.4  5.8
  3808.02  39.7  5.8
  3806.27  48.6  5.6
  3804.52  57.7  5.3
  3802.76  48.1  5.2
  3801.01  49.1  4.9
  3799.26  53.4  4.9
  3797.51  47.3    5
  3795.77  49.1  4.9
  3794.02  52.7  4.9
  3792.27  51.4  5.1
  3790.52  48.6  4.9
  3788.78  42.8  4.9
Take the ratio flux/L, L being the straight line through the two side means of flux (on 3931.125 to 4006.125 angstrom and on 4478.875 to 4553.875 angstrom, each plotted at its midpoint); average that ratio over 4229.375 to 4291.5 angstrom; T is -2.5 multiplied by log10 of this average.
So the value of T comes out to 0.49 mag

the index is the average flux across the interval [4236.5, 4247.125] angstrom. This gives 38.6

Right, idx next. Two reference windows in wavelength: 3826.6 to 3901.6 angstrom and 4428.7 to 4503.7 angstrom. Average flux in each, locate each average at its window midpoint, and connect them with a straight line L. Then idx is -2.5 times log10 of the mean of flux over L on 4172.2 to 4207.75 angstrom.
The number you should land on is 0.212 mag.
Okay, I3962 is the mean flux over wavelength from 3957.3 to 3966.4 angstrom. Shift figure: 42.5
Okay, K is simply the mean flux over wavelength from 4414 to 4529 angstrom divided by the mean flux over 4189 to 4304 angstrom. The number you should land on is 1.47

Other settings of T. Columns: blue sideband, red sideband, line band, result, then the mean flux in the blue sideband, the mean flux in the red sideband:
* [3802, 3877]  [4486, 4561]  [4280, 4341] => 0.491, 48.5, 68.5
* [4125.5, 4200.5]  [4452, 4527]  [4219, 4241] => 0.229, 44.1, 60.7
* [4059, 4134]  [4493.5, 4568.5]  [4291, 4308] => 0.458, 56.7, 68.1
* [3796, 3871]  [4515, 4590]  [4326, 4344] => 0.444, 48.8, 62.5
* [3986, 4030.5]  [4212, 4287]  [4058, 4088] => -0.248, 44.8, 36.9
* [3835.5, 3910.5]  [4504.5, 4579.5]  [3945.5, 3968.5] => 0.133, 47.2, 65.9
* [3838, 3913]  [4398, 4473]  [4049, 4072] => -0.101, 46.9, 46.4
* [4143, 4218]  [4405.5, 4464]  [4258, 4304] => 0.087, 42.1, 46.1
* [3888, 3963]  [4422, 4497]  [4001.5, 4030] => 0.120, 48.6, 51.3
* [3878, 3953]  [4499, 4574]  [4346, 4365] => 0.451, 48.9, 67.3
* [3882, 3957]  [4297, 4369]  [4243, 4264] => 0.379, 49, 39.9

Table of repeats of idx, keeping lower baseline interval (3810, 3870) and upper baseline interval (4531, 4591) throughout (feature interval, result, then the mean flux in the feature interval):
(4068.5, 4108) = -0.11 mag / 57.9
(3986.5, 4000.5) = 0.10 mag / 46.5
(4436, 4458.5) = 0.20 mag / 47.7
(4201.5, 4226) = 0.35 mag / 39.4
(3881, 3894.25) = 0.06 mag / 46.8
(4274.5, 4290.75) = 0.33 mag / 40.6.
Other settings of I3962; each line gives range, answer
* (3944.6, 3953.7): 43.5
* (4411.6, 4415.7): 43.6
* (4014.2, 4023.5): 41.6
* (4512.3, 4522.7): 71.8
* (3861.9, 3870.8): 44.4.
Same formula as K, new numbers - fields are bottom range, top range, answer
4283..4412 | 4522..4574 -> 1.62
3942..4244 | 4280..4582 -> 1.08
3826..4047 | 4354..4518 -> 1.06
